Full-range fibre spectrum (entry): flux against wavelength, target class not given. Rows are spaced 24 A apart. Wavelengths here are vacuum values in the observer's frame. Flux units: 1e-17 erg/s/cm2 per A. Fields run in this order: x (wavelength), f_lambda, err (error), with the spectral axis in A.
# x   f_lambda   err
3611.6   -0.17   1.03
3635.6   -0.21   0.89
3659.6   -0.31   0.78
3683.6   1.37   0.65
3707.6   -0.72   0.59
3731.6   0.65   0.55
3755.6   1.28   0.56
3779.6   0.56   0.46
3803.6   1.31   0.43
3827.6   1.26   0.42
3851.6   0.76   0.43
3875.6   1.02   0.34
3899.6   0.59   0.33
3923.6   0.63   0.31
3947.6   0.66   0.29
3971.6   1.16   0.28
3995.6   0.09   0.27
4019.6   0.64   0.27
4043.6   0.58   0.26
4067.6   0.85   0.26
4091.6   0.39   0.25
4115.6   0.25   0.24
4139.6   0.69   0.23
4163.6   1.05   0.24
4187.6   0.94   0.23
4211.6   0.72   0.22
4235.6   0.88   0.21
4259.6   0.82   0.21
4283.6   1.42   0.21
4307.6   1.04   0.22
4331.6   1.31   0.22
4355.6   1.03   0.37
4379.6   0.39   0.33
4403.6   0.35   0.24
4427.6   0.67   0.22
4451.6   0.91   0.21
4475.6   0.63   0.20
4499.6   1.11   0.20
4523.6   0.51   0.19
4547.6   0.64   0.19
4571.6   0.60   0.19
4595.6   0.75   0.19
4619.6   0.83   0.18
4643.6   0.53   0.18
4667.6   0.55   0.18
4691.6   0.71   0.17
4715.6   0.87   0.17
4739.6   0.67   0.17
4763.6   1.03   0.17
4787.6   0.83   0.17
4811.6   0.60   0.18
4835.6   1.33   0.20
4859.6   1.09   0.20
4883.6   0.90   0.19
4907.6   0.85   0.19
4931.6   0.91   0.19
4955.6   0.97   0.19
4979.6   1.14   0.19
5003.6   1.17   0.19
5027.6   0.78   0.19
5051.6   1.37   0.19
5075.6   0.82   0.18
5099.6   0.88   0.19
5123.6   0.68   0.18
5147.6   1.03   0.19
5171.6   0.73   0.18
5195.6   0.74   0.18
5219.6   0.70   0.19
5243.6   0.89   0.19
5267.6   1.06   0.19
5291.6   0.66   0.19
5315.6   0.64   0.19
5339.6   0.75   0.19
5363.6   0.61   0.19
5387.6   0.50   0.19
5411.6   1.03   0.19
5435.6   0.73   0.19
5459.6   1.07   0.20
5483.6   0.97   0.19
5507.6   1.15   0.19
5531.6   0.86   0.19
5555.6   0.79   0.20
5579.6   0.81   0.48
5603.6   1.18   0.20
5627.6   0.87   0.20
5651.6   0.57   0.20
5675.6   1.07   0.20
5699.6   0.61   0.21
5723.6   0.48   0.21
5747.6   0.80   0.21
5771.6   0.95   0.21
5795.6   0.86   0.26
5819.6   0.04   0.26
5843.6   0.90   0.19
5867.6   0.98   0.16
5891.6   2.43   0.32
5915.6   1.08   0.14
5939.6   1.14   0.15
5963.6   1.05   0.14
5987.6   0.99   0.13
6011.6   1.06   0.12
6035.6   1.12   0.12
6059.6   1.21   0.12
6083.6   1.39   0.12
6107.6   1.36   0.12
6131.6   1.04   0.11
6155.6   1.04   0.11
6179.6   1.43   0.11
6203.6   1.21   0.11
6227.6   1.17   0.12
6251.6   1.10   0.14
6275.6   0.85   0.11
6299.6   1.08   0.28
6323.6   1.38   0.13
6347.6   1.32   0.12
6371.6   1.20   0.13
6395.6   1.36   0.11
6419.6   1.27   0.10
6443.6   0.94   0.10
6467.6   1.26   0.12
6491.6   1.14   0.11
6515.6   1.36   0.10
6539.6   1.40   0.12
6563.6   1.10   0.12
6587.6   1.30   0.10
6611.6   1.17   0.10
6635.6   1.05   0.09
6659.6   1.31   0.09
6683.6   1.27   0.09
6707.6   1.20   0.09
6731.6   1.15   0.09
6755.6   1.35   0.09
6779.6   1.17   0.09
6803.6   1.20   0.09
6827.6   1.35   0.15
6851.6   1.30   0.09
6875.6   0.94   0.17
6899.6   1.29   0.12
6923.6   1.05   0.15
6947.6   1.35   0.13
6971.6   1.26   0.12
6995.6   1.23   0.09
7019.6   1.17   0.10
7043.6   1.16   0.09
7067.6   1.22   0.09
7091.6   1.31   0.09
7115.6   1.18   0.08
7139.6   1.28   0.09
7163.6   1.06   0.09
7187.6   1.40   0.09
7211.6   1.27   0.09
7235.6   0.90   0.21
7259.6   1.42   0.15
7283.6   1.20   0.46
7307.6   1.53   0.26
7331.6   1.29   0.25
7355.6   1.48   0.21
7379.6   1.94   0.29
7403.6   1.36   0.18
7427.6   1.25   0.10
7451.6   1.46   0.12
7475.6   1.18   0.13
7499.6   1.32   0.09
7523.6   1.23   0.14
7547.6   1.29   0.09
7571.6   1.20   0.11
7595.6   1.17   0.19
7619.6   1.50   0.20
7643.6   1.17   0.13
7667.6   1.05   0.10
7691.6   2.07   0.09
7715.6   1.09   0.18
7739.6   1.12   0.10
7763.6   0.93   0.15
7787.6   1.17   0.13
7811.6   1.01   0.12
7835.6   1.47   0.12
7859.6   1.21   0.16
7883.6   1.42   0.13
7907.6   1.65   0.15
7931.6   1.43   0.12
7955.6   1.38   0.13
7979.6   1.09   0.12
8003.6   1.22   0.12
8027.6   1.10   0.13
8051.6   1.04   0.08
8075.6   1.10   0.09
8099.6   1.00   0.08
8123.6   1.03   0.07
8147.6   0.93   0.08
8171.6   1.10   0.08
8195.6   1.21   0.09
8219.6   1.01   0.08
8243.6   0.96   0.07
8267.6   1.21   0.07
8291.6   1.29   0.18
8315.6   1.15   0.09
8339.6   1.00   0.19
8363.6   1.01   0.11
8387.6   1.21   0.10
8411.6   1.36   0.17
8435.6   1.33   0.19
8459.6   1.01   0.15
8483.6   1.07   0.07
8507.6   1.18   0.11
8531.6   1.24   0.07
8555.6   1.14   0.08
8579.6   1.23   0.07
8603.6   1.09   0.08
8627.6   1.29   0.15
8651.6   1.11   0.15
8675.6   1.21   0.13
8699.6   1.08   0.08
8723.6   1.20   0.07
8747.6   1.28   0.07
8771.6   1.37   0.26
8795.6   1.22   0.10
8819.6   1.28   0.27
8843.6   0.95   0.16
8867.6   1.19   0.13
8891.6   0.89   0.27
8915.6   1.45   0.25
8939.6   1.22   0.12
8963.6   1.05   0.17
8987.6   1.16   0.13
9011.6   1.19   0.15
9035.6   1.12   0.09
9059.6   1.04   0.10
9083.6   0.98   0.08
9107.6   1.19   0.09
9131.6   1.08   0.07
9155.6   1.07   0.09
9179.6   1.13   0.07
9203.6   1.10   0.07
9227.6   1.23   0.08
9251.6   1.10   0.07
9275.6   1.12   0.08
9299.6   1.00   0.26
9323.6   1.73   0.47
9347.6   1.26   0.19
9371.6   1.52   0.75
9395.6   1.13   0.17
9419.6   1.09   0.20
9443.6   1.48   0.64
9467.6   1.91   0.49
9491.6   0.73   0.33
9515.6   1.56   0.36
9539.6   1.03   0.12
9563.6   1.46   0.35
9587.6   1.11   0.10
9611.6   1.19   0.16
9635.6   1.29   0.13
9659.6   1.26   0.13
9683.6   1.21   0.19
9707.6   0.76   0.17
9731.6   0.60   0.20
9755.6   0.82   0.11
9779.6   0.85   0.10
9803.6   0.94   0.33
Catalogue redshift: 0.581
